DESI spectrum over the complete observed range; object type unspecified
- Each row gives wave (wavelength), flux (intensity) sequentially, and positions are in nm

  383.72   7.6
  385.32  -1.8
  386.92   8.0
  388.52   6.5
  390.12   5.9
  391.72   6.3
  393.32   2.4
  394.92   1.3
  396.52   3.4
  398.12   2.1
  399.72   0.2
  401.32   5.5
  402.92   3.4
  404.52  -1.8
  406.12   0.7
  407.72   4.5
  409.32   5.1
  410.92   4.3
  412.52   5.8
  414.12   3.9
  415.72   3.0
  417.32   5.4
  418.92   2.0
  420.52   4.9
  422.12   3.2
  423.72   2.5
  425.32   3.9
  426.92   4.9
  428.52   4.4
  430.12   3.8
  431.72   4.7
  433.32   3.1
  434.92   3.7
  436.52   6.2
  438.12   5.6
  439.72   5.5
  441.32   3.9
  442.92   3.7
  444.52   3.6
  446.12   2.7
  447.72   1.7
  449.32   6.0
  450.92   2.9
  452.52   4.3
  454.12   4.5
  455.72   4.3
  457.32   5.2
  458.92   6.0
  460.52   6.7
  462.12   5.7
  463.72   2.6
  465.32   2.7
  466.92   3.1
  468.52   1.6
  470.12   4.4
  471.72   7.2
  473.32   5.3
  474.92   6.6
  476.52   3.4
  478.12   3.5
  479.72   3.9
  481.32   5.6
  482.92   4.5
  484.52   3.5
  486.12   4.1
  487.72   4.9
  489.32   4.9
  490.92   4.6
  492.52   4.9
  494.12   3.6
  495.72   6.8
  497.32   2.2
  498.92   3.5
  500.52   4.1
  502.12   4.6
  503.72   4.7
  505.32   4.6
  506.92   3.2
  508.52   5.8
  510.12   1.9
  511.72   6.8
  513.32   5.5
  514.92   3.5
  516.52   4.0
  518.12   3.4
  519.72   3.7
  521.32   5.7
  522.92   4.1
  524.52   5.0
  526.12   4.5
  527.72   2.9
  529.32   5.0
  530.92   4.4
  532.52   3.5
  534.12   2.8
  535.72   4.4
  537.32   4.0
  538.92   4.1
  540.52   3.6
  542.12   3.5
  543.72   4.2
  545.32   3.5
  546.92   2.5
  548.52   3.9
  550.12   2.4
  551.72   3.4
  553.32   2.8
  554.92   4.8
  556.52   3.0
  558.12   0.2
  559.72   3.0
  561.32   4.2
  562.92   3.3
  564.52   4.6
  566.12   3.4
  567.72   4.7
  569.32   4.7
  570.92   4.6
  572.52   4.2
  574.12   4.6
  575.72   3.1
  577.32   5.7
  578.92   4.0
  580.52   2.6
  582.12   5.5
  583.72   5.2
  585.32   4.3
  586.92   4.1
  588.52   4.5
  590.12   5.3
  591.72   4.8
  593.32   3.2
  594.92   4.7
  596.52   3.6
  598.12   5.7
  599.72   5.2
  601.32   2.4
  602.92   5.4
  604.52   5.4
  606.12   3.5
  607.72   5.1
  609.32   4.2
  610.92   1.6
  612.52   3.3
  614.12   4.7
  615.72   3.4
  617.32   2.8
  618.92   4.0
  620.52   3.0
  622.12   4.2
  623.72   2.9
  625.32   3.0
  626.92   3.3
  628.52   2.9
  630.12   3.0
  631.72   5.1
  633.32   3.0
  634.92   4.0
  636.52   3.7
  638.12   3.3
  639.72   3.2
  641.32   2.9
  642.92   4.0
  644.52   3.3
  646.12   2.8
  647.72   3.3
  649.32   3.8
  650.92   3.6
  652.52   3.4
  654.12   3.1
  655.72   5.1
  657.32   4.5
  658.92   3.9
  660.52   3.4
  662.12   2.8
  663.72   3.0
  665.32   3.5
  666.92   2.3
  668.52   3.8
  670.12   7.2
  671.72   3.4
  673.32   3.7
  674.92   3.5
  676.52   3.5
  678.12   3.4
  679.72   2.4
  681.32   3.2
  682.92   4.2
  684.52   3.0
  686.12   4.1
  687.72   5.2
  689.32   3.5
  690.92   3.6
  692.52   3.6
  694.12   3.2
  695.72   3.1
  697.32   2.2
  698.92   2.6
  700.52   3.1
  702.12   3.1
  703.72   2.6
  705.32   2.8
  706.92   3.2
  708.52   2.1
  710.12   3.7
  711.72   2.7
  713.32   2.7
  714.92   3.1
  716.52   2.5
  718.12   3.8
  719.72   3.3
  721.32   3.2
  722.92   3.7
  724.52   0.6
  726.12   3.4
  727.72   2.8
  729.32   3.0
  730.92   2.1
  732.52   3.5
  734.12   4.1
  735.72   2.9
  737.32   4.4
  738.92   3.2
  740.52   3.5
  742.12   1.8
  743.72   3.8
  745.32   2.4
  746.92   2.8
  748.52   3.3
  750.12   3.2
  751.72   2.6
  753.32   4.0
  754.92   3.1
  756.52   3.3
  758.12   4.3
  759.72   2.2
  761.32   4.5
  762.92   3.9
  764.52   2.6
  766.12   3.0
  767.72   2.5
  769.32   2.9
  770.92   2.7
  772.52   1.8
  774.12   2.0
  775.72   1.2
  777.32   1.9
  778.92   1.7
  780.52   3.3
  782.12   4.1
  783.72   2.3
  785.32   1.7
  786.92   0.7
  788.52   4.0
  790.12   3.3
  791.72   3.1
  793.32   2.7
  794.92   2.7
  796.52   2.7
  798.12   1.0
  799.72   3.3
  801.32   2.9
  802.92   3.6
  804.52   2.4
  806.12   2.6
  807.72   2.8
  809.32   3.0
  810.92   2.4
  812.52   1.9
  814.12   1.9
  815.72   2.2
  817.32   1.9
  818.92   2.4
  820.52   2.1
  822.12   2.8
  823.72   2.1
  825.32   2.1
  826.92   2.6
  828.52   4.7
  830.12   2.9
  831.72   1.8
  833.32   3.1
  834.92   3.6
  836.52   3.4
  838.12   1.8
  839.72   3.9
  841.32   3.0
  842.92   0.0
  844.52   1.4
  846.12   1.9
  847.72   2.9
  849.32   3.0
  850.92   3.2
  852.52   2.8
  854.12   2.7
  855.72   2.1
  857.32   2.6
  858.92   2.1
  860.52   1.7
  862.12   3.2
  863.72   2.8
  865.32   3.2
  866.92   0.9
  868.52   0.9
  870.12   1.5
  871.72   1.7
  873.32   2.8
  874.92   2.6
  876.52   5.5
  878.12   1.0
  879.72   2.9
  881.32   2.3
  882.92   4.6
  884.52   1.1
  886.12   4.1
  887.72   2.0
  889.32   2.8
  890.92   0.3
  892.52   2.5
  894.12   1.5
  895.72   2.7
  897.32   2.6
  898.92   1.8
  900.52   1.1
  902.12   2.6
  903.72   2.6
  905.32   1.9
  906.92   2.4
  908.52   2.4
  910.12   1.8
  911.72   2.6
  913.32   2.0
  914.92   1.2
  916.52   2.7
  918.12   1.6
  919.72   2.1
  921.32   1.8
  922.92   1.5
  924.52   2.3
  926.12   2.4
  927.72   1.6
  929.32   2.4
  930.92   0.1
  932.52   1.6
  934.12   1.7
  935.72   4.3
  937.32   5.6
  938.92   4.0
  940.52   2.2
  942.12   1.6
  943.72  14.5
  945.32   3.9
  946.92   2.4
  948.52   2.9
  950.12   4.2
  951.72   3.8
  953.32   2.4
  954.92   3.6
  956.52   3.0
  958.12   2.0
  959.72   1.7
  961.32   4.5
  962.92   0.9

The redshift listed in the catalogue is 0.021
